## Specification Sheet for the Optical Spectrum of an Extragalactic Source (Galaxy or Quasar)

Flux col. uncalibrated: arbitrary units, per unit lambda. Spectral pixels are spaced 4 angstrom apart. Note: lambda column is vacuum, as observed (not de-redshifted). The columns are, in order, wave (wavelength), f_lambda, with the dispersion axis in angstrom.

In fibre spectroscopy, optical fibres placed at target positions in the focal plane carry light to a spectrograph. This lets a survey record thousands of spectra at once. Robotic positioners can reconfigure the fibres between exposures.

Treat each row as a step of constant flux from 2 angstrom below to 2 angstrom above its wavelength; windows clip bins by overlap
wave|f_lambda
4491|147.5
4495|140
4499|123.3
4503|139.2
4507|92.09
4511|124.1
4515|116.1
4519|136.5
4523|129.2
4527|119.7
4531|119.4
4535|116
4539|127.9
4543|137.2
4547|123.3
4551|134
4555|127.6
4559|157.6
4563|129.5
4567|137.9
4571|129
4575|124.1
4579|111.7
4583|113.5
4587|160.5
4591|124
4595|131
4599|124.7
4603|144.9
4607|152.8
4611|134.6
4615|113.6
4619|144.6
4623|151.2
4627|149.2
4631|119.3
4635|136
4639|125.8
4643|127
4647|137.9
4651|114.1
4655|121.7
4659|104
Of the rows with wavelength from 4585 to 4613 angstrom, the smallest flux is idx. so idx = 124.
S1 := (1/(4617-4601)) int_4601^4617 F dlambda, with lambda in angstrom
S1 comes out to 136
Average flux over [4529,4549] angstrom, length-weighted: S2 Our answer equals 125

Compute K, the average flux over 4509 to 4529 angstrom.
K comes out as 125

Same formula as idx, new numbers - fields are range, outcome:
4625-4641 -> 119.3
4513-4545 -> 116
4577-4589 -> 111.7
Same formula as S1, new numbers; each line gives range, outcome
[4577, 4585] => 113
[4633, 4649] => 132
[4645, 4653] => 126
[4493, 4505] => 134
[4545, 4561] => 136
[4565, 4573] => 133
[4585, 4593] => 142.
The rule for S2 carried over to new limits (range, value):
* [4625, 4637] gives 135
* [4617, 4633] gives 141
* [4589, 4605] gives 131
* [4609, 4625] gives 136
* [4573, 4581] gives 118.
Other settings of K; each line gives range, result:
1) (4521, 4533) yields 123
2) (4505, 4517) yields 111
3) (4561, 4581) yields 126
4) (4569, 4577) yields 127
